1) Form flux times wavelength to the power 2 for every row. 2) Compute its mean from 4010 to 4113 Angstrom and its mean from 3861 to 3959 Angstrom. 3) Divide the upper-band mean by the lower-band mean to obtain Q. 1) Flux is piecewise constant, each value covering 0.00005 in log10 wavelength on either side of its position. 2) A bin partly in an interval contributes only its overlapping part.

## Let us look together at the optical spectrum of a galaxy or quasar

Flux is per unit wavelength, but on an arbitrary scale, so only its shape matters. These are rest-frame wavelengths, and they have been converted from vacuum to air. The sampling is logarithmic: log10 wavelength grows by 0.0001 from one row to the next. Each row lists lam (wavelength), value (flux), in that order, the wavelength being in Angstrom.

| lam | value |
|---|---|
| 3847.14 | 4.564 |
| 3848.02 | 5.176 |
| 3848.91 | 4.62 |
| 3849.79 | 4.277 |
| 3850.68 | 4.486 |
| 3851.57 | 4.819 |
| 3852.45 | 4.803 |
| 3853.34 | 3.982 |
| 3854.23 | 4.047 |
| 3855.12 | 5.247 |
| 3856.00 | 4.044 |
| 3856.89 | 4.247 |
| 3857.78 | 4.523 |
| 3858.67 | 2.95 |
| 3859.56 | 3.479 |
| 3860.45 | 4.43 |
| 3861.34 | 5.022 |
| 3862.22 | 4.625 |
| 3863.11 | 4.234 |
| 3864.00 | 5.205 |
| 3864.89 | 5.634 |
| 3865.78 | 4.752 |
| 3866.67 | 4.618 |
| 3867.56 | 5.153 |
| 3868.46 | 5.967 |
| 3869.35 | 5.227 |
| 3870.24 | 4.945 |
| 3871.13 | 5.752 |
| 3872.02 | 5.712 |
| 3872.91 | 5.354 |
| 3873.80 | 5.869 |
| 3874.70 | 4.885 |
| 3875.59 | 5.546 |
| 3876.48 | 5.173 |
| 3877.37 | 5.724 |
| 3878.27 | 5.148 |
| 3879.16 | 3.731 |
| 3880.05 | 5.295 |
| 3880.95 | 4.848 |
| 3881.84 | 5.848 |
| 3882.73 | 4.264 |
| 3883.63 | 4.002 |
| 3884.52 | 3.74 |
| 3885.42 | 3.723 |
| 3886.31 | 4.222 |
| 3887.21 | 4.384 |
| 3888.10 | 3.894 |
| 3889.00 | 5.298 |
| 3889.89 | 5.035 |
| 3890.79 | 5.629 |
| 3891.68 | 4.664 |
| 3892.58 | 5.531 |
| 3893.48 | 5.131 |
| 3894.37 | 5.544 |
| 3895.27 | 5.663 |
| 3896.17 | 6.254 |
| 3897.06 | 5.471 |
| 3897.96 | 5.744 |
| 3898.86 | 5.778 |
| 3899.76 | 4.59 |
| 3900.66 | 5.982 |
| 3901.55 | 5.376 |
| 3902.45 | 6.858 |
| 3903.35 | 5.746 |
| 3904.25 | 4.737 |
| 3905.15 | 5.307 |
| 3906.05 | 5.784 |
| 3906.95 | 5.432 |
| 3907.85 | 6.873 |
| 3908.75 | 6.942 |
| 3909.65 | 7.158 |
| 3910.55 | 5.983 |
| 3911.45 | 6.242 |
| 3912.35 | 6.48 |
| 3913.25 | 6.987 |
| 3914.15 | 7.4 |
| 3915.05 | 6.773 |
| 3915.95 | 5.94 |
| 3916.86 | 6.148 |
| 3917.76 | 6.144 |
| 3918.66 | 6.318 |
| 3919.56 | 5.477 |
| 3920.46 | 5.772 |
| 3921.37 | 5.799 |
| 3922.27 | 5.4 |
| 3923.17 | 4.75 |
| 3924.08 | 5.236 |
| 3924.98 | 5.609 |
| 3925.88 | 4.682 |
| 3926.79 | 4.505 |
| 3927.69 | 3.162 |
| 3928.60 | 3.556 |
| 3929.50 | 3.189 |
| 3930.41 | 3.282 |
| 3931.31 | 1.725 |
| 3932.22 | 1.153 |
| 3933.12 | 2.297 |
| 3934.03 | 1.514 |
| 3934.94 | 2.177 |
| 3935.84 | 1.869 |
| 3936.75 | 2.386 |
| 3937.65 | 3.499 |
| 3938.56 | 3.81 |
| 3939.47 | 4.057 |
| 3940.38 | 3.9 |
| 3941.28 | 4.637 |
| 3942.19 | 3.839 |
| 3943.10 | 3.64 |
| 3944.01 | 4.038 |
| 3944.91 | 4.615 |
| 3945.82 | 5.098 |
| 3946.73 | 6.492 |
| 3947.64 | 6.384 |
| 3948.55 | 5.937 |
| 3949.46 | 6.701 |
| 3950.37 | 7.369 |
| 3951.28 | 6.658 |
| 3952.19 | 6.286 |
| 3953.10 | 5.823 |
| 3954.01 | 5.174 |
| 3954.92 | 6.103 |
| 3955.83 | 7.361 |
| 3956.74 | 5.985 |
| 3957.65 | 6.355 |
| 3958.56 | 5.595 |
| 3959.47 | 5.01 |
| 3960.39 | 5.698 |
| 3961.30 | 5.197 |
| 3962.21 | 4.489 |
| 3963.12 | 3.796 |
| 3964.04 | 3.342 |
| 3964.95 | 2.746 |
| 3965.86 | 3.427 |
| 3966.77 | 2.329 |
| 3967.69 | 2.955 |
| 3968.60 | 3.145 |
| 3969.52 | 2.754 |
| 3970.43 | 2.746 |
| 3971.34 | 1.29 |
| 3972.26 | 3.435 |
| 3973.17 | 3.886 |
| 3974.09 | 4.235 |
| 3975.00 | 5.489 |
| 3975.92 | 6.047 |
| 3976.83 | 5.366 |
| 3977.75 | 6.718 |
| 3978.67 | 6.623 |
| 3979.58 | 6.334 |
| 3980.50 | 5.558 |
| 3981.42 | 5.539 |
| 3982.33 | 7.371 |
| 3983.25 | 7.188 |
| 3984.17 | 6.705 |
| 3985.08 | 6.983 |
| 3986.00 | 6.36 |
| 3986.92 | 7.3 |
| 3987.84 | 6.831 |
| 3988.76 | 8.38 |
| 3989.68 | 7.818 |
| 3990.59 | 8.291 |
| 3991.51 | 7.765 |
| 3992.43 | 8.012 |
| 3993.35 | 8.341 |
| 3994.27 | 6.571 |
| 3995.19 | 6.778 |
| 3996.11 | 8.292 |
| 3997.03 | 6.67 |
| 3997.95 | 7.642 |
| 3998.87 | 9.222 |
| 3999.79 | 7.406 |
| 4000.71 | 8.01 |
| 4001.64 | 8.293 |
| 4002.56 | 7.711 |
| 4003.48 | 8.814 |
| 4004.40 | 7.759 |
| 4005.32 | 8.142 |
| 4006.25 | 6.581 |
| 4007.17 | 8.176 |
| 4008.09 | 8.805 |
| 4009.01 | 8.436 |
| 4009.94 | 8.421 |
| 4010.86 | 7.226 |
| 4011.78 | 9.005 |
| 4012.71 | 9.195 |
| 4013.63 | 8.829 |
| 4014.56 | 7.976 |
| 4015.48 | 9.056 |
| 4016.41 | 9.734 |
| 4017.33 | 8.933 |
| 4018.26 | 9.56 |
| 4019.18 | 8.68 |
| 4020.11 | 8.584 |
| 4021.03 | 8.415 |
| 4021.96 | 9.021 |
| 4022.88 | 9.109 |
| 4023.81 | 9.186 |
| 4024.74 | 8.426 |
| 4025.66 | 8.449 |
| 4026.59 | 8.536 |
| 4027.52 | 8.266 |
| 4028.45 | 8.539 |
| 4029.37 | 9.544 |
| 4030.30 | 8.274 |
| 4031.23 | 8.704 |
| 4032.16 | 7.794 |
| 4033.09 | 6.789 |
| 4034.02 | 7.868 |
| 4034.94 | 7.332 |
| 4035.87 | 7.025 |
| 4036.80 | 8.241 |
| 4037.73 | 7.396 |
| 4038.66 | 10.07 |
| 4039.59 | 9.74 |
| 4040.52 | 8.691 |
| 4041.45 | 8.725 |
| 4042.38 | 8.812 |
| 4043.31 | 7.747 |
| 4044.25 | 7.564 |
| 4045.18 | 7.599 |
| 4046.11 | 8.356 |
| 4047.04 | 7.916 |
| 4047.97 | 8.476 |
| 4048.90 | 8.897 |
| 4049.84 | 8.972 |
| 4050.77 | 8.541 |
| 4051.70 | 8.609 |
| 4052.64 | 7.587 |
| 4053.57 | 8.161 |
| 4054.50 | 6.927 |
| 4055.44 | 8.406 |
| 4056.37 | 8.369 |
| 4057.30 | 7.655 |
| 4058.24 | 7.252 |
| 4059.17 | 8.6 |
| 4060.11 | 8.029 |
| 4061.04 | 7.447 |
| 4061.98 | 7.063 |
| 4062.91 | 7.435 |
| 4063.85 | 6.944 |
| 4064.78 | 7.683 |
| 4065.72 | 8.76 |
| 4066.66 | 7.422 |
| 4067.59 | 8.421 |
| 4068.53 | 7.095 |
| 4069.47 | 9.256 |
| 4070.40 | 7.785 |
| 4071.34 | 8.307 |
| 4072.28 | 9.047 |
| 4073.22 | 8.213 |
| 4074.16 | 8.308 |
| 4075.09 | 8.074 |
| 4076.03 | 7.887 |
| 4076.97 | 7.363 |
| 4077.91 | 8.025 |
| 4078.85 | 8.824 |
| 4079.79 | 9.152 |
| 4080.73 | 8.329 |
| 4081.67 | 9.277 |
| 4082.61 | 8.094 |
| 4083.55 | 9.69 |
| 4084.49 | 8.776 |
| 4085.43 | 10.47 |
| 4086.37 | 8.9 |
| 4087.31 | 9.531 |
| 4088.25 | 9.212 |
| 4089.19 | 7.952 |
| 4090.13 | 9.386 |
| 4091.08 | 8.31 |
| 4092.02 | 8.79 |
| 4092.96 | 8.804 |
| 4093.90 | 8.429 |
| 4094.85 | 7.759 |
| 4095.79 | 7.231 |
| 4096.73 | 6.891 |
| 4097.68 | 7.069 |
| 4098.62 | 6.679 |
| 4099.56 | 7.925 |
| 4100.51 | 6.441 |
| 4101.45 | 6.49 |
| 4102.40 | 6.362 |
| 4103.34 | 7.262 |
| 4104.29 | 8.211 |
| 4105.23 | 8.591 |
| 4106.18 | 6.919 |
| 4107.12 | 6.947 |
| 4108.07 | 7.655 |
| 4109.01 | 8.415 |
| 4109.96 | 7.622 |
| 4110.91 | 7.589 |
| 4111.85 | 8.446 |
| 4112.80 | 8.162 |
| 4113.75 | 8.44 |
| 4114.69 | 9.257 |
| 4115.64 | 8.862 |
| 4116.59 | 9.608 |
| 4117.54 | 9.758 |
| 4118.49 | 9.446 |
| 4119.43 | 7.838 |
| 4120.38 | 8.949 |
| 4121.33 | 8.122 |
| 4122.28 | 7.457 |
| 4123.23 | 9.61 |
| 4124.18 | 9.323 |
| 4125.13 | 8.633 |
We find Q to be 1.74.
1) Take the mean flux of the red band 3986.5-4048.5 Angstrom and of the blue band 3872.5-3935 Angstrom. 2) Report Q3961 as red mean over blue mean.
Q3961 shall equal 1.62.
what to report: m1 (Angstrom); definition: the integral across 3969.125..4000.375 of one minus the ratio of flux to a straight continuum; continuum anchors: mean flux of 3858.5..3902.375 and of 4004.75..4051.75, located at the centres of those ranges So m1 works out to 4.7 Angstrom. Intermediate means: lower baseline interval 5.03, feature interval 6.37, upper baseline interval 8.45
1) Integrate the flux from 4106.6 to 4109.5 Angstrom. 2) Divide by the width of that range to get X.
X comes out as 7.67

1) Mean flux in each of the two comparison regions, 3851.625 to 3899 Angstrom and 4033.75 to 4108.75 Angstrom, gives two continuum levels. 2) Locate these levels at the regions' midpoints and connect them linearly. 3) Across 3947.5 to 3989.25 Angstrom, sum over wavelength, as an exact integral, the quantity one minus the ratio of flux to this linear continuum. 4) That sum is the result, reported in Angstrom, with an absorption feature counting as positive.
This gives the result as 6.9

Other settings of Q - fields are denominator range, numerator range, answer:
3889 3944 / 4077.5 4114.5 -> 1.81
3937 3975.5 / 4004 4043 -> 1.89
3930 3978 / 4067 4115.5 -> 2.02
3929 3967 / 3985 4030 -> 1.92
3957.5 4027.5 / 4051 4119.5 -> 1.25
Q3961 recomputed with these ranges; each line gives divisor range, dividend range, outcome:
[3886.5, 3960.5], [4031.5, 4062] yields 1.57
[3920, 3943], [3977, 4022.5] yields 2.13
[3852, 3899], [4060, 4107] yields 1.65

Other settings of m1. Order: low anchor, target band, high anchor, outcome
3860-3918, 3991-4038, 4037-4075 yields -4.78 Angstrom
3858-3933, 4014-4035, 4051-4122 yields -4.15 Angstrom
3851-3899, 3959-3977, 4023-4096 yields 7.53 Angstrom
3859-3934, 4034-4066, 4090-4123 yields -3.82 Angstrom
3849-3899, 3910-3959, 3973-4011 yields 8.96 Angstrom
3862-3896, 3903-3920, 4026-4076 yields -1.83 Angstrom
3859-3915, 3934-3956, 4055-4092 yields 5.20 Angstrom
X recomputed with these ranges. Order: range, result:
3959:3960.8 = 5.33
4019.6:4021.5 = 8.49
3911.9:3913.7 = 6.74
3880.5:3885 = 4.53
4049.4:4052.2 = 8.69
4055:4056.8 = 8.41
